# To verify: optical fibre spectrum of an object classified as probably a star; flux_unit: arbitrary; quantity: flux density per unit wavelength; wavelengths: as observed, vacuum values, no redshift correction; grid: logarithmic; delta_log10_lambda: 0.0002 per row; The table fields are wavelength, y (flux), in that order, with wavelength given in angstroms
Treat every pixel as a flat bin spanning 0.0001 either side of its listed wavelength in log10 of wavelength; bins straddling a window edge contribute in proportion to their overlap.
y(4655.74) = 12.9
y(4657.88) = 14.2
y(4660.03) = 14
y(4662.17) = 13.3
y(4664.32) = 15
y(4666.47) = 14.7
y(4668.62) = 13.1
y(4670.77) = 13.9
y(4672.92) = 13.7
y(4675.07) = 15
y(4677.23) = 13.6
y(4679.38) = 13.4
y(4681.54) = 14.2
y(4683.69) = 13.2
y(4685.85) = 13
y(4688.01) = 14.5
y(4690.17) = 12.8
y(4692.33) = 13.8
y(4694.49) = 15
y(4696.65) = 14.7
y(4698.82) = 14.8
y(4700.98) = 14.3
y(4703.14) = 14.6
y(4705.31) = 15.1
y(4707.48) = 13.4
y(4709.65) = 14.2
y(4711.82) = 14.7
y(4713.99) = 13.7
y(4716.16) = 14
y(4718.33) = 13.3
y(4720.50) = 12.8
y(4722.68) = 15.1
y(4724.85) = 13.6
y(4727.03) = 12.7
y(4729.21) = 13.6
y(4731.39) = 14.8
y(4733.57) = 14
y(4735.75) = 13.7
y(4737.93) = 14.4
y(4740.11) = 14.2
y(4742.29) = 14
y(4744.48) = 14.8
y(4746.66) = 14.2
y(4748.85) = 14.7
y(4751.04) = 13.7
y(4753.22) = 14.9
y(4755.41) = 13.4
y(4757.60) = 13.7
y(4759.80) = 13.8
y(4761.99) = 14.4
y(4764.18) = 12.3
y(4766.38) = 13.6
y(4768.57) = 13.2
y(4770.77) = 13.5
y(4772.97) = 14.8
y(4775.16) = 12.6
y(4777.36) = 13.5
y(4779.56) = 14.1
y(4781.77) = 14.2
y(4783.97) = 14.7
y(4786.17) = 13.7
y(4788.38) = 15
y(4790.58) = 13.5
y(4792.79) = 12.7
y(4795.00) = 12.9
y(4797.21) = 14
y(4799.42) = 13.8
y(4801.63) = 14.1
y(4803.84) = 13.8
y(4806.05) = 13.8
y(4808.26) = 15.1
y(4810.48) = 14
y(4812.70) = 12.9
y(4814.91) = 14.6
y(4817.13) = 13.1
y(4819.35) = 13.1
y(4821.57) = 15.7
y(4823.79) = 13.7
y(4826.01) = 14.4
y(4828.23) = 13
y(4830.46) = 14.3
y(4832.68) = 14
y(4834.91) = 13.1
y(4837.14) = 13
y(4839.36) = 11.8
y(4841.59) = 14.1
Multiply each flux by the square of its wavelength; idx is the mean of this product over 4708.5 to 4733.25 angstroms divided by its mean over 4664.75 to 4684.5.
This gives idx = 1.0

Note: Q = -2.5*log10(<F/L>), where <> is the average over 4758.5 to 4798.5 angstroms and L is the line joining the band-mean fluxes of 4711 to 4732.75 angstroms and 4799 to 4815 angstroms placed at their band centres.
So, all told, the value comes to 0.019 mag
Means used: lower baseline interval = 13.8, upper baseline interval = 14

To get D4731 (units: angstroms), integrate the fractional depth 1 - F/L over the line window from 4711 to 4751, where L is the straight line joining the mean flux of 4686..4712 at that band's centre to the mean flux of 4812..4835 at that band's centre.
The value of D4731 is 0.4 angstroms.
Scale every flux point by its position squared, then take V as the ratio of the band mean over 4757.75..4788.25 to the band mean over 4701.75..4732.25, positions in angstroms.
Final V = 1.01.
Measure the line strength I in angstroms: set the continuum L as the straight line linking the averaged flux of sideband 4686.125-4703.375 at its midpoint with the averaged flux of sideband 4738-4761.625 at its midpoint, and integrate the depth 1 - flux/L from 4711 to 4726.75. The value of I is 0.4 angstroms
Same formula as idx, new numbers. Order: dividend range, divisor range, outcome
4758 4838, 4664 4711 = 1.03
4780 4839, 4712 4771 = 1.03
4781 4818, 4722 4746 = 1.01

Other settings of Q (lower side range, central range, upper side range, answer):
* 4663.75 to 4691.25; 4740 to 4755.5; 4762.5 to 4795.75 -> -0.05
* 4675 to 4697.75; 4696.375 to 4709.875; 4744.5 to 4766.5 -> -0.04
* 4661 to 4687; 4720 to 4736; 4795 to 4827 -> 0.01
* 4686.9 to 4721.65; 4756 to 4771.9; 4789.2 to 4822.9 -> 0.04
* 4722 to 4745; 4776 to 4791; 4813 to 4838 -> -0.01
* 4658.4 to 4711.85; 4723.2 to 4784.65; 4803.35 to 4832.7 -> 0.01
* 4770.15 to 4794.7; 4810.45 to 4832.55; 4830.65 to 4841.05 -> -0.04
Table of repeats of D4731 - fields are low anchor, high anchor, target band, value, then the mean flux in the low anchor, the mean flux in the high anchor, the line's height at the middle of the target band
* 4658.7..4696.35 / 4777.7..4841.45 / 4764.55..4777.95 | 0.3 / 13.9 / 13.8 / 13.8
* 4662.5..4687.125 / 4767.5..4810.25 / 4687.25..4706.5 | -0.7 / 13.9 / 13.8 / 13.9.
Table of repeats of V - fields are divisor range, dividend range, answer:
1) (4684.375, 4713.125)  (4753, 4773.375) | 0.99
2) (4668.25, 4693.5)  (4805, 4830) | 1.08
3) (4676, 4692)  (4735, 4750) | 1.08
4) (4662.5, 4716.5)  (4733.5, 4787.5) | 1.02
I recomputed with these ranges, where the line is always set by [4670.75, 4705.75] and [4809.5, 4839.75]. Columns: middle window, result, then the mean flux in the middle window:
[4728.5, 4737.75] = -0.09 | 14.1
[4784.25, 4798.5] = 0.07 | 13.7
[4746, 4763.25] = -0.25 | 14.1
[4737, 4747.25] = -0.30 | 14.3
